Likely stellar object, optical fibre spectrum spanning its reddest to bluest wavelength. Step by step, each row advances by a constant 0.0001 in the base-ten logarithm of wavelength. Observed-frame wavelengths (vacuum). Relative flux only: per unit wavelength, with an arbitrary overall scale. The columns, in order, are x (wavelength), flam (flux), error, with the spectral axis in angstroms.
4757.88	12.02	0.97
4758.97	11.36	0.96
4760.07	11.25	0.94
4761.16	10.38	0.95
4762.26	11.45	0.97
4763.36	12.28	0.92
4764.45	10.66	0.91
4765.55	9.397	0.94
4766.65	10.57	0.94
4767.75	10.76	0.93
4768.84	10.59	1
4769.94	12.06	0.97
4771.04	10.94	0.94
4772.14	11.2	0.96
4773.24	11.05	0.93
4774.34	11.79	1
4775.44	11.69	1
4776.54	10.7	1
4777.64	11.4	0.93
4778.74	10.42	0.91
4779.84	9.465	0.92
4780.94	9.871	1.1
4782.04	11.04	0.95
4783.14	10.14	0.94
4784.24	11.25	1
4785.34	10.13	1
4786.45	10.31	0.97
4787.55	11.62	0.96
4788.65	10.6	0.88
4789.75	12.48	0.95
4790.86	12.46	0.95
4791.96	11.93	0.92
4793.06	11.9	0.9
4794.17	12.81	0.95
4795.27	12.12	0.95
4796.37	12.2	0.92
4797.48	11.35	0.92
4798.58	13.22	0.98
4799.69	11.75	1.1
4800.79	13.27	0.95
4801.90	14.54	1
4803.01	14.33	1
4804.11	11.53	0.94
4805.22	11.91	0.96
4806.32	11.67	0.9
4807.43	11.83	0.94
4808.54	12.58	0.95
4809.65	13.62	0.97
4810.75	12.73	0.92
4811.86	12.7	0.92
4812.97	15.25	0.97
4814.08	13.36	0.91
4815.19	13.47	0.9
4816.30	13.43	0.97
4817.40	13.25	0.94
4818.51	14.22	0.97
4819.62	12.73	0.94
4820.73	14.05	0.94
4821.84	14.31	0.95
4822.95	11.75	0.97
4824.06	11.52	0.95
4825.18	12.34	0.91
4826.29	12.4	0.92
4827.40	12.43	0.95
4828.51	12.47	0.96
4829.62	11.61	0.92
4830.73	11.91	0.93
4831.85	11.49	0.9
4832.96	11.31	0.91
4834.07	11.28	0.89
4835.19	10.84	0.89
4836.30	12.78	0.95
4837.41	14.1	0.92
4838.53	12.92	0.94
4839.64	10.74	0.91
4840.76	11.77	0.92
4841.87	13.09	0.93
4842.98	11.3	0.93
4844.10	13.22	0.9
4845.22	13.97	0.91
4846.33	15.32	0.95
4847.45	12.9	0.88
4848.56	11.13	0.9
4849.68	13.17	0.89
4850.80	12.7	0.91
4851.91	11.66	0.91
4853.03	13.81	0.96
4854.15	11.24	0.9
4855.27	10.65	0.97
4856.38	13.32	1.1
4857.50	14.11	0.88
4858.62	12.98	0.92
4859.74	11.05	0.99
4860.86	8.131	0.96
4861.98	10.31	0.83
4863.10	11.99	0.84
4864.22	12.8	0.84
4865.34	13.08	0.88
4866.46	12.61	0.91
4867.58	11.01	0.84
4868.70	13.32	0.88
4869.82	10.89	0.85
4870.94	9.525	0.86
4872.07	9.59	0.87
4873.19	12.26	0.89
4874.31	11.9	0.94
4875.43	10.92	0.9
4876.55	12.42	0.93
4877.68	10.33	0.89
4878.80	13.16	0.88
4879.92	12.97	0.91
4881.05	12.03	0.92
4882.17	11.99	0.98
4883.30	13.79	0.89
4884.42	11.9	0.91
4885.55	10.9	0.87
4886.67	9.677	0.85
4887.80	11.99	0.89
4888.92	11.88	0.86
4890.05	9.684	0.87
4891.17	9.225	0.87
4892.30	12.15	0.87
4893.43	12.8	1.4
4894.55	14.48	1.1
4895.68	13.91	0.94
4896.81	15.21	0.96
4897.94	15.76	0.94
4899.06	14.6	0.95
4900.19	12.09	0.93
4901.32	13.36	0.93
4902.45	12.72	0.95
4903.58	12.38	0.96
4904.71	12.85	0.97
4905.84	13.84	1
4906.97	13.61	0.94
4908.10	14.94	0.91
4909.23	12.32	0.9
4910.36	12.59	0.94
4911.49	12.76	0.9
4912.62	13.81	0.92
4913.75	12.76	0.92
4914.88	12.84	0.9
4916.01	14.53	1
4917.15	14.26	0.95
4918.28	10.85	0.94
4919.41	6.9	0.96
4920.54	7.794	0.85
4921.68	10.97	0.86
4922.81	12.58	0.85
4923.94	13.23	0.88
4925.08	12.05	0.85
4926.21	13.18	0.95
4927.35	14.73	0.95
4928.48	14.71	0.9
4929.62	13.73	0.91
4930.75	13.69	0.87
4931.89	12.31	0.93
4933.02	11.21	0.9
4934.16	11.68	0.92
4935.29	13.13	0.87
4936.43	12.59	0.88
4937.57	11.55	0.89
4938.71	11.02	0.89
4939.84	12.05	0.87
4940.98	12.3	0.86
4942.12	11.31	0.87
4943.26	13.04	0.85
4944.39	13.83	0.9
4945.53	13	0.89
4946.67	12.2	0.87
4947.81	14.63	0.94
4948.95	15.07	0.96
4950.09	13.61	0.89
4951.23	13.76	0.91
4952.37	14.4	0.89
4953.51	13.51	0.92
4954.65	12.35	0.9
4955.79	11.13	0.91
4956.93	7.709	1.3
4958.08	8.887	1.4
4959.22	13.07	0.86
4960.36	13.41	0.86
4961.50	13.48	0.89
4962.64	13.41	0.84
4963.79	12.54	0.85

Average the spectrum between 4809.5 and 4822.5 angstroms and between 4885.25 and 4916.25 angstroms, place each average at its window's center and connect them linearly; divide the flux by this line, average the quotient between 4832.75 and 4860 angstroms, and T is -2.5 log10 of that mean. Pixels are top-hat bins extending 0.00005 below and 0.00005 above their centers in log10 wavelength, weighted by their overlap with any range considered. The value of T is 0.07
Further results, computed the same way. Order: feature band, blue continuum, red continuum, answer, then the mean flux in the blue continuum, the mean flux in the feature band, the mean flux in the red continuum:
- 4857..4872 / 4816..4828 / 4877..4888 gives 0.05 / 12.9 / 11.6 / 11.9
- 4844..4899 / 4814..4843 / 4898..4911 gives 0.07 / 12.5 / 12.2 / 13.3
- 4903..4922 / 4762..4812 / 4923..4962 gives 0.01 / 11.6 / 12.4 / 12.7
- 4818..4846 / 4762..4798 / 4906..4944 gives -0.07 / 11.2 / 12.4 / 12.5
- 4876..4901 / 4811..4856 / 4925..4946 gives 0.02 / 12.6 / 12.4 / 12.7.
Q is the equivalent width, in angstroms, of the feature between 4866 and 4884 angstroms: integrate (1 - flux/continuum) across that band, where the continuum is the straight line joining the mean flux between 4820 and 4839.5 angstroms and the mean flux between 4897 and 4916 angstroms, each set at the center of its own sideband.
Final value 1.6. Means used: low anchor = 12.3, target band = 11.8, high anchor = 13.4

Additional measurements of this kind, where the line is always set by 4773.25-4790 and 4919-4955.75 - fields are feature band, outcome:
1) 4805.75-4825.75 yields -3.3 angstroms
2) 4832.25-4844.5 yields -0.7 angstroms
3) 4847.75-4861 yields -0.6 angstroms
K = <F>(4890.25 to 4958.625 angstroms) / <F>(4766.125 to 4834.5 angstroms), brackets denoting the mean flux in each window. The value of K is 1.1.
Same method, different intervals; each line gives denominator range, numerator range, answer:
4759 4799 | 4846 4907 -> 1.09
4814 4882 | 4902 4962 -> 1.03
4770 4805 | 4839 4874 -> 1.04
